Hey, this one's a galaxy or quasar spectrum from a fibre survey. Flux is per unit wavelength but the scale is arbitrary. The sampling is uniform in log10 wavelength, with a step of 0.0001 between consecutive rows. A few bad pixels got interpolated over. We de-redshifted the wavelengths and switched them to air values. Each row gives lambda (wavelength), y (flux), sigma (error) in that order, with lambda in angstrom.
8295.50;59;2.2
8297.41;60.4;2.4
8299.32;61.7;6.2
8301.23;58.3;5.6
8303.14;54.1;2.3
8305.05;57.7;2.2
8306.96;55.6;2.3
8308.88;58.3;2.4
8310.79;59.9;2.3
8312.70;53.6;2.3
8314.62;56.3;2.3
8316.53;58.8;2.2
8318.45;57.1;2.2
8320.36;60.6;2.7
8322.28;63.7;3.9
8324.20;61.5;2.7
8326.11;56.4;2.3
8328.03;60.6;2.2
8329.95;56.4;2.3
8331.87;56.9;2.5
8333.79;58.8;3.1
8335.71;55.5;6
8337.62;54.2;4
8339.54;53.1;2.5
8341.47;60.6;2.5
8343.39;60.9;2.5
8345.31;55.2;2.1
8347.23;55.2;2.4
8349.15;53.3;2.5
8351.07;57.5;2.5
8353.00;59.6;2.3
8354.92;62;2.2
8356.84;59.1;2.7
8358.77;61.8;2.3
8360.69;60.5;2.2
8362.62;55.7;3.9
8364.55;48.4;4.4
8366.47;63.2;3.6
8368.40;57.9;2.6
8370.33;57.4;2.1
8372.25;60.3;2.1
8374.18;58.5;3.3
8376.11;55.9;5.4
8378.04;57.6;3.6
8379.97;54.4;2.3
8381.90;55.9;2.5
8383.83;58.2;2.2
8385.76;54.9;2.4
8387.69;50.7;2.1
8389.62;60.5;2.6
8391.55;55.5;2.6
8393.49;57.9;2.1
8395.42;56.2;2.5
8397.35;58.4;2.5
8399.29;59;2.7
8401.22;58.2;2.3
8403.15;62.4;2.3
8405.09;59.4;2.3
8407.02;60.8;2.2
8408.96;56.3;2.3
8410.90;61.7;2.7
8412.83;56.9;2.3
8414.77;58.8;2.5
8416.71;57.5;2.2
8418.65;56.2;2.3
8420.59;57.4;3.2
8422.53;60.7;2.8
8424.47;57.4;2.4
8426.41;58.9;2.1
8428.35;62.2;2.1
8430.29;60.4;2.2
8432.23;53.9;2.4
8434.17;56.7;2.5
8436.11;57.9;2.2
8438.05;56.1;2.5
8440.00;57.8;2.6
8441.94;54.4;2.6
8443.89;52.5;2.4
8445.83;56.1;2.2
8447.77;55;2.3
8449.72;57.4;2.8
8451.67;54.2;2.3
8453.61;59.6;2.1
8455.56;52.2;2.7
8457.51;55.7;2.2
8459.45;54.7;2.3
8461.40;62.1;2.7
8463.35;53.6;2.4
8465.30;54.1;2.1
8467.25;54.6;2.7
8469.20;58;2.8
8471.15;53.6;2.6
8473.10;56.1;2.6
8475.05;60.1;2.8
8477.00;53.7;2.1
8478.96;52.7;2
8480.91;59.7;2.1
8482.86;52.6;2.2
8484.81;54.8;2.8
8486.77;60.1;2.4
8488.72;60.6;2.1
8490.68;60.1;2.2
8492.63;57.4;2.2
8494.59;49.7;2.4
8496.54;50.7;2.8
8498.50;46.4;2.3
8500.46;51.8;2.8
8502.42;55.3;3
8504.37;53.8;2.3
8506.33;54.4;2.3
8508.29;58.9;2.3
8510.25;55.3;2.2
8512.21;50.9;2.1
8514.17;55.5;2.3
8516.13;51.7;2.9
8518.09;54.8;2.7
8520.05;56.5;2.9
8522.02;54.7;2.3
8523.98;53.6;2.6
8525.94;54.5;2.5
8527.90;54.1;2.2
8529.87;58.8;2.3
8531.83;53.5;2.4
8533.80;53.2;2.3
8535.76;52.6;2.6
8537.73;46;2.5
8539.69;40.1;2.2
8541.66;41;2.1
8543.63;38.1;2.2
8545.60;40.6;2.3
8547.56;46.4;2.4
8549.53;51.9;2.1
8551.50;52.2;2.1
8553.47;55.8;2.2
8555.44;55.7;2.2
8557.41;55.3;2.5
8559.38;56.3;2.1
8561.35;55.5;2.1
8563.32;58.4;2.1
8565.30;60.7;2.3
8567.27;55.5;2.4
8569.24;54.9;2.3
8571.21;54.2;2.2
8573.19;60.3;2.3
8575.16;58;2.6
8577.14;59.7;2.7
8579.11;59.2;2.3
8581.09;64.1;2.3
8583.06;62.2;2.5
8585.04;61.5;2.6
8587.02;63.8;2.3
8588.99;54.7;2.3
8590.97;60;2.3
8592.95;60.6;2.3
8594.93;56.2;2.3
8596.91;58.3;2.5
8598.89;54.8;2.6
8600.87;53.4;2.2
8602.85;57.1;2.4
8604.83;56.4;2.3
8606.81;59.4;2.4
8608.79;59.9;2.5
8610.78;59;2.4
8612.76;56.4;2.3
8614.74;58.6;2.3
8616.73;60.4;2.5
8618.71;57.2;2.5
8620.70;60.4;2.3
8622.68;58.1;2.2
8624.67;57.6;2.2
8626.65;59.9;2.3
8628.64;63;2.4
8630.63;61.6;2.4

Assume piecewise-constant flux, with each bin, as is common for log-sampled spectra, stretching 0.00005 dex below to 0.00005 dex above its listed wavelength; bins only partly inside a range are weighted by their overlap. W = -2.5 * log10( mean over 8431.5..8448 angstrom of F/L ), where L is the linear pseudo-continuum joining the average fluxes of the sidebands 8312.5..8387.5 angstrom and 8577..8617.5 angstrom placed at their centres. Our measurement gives 0.05 mag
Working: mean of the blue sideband 57.6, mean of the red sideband 58.8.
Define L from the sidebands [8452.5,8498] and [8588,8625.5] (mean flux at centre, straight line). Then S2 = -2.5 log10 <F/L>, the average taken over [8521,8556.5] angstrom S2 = 0.13 mag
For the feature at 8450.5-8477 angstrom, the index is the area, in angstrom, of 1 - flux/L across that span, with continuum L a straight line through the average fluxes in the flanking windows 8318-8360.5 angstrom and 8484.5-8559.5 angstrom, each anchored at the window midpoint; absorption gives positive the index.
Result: -0.8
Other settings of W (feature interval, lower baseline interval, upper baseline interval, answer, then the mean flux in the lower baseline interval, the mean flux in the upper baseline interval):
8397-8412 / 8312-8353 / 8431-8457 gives -0.06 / 57.5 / 55.7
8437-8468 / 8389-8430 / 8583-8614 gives 0.06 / 58.7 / 58.2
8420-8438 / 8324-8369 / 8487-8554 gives -0.06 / 57.6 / 52.1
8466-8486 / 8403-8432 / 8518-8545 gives -0.02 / 58.9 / 50.5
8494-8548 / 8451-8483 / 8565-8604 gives 0.12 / 55.8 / 58.4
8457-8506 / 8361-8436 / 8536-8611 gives 0.02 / 57.7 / 55.1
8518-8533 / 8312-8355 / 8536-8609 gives 0.01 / 57.7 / 55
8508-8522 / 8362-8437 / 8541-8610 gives 0.04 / 57.7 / 55.9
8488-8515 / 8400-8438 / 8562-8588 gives 0.09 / 58.6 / 59.4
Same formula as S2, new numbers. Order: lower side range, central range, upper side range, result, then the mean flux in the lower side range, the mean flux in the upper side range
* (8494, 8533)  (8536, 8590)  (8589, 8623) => 0.04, 53.8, 57.9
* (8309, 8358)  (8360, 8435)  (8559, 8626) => 0.00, 57.9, 58.3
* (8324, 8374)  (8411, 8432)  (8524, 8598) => -0.04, 57.7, 54.7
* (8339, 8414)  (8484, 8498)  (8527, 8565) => -0.05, 57.7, 51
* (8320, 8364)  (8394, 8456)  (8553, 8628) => 0.01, 58.1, 58.2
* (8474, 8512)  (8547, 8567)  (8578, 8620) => 0.04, 55.1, 58.7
